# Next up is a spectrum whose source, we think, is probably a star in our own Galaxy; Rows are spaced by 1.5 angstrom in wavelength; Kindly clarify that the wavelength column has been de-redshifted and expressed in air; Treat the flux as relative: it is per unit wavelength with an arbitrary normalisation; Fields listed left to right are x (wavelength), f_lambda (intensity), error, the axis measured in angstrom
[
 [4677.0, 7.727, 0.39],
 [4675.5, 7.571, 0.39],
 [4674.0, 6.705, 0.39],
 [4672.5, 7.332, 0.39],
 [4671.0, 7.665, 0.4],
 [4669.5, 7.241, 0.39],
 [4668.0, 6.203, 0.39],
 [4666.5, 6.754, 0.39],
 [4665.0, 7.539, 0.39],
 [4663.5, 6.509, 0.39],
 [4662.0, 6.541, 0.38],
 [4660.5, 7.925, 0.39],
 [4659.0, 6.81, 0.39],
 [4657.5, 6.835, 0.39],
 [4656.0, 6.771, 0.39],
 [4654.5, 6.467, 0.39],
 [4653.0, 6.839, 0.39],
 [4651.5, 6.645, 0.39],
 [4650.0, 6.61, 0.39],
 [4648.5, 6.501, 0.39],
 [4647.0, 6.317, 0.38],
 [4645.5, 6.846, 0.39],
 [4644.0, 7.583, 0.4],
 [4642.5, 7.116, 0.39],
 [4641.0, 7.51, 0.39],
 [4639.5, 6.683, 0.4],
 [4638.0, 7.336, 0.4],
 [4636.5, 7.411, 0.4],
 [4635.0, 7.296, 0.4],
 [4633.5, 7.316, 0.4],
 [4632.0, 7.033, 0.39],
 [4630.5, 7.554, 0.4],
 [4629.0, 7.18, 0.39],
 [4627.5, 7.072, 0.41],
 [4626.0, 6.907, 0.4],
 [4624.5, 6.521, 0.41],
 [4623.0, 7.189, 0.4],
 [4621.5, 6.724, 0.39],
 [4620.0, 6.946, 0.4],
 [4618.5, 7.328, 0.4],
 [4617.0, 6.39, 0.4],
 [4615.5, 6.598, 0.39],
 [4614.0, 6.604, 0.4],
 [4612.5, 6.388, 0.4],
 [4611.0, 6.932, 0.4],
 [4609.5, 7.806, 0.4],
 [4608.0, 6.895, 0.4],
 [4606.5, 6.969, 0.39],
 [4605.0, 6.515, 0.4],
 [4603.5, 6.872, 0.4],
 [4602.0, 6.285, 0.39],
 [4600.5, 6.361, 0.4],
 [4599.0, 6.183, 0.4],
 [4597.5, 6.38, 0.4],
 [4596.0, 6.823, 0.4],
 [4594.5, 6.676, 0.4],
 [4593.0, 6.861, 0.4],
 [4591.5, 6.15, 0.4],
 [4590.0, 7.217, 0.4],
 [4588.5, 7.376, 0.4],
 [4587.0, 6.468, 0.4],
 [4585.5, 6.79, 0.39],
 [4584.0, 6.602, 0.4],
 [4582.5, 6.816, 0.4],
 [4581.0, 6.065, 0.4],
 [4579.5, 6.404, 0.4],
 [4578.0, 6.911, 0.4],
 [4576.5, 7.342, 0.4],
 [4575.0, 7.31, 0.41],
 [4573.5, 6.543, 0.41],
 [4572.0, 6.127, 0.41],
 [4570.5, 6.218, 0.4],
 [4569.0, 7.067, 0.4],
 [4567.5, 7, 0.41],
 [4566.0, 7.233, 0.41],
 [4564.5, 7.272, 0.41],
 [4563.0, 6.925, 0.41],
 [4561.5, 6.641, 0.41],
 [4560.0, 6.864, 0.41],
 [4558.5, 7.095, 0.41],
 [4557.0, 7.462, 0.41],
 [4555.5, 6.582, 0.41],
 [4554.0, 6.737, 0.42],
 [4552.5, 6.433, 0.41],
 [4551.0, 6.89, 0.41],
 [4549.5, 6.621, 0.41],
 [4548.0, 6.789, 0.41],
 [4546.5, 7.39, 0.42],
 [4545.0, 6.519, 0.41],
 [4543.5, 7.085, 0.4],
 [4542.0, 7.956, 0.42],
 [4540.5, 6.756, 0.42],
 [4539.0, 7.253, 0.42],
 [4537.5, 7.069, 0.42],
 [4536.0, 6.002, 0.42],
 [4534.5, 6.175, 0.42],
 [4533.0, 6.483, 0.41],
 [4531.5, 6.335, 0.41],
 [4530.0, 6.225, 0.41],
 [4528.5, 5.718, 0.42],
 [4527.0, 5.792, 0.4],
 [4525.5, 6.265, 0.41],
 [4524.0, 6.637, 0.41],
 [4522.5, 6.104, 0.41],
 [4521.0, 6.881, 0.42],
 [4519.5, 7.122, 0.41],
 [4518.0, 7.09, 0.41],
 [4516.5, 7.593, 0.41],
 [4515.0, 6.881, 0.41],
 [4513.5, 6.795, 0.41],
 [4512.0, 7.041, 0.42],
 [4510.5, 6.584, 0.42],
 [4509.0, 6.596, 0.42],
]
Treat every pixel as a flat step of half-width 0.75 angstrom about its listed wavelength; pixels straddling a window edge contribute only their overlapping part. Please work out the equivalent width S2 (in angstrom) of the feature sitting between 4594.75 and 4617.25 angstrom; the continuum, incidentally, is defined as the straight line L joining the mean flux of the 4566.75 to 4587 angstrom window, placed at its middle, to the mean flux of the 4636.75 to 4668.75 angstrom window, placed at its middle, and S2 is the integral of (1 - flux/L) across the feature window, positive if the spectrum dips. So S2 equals 0.3 angstrom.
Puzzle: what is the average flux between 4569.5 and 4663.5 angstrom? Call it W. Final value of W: 6.83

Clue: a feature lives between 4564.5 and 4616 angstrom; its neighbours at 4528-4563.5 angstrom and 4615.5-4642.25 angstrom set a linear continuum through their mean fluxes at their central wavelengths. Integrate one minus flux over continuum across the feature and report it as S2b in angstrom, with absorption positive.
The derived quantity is 1.4 angstrom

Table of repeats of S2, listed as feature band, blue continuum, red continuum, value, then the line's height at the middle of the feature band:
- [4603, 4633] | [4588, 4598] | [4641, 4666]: -0.45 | 6.82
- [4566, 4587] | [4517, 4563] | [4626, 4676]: 0.28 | 6.81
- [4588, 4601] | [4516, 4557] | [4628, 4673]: 0.37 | 6.86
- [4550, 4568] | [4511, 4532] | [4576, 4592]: -0.63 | 6.69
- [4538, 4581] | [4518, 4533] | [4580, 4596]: -2.21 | 6.56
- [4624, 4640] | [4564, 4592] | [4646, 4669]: -0.87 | 6.77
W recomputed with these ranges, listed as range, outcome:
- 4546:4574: 6.83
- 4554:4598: 6.8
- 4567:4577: 6.78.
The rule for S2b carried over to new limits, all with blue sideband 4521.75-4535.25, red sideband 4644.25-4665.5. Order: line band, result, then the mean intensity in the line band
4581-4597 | -0.6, 6.74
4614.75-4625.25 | -0.3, 6.81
